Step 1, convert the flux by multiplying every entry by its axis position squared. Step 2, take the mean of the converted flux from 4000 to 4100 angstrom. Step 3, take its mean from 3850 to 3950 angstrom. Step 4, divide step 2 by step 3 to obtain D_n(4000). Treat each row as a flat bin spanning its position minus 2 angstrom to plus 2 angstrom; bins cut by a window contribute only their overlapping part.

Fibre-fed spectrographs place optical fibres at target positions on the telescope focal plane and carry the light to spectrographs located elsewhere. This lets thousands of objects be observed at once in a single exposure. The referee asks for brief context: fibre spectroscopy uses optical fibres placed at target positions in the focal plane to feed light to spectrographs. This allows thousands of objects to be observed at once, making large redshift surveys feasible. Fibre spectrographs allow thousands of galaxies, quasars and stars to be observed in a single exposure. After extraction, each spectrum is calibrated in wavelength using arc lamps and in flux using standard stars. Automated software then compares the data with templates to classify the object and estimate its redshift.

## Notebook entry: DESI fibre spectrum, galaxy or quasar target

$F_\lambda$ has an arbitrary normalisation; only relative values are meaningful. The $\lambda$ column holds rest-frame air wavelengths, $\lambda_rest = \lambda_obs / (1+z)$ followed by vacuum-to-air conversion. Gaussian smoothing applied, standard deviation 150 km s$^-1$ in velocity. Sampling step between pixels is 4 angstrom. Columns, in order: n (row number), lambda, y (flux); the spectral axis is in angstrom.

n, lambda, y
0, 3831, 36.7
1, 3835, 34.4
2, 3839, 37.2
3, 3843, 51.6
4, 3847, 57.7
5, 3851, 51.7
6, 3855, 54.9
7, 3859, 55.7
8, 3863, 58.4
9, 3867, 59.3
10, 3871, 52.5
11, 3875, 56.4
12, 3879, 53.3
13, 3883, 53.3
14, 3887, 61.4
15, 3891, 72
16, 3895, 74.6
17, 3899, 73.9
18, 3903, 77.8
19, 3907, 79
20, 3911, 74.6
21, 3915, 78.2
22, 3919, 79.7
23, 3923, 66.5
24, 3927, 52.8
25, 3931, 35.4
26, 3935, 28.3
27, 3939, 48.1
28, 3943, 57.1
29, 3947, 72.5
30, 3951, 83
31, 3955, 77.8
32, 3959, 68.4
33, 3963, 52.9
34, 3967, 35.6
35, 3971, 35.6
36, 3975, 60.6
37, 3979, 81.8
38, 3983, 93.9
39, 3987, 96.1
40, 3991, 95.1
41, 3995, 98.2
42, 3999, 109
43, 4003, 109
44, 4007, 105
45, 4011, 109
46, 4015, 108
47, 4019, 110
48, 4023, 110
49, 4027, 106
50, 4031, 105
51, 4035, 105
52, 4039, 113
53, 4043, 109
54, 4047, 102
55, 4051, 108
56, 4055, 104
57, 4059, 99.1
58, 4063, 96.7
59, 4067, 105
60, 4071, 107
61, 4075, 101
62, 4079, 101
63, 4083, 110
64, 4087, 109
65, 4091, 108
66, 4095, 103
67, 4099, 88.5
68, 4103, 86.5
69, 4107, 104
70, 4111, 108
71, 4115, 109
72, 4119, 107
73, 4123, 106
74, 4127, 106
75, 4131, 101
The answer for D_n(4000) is 1.85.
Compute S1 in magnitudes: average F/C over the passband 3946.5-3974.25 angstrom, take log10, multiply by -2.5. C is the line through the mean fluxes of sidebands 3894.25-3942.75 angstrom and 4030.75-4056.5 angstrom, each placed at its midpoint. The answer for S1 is 0.27 mag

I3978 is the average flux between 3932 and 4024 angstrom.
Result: 79.4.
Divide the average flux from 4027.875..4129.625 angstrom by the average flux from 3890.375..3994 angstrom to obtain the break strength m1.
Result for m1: 1.54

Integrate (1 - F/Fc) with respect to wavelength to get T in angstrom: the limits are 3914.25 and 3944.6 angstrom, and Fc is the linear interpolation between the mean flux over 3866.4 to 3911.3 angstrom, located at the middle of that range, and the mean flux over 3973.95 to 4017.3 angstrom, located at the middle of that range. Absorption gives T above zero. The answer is 8.8 angstrom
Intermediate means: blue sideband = 65.5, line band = 54.8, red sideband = 97.8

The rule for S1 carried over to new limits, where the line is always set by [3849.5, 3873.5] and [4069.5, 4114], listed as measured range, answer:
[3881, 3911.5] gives -0.129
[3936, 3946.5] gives 0.329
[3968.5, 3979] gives 0.410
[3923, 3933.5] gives 0.402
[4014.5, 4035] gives -0.208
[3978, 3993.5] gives -0.147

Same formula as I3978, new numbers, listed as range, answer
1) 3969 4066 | 98.8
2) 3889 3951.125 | 65.3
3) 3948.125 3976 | 59.5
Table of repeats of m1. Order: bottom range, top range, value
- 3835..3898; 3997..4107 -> 1.86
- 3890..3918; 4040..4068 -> 1.36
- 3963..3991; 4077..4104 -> 1.49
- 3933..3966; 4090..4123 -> 1.69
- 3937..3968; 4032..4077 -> 1.67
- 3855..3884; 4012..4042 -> 1.95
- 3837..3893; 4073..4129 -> 1.87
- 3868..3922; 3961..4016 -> 1.24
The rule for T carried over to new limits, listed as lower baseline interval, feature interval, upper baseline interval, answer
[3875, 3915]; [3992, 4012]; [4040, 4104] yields -3.6 angstrom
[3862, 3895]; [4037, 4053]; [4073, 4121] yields -2.7 angstrom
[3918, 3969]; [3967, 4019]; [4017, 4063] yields -4.1 angstrom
